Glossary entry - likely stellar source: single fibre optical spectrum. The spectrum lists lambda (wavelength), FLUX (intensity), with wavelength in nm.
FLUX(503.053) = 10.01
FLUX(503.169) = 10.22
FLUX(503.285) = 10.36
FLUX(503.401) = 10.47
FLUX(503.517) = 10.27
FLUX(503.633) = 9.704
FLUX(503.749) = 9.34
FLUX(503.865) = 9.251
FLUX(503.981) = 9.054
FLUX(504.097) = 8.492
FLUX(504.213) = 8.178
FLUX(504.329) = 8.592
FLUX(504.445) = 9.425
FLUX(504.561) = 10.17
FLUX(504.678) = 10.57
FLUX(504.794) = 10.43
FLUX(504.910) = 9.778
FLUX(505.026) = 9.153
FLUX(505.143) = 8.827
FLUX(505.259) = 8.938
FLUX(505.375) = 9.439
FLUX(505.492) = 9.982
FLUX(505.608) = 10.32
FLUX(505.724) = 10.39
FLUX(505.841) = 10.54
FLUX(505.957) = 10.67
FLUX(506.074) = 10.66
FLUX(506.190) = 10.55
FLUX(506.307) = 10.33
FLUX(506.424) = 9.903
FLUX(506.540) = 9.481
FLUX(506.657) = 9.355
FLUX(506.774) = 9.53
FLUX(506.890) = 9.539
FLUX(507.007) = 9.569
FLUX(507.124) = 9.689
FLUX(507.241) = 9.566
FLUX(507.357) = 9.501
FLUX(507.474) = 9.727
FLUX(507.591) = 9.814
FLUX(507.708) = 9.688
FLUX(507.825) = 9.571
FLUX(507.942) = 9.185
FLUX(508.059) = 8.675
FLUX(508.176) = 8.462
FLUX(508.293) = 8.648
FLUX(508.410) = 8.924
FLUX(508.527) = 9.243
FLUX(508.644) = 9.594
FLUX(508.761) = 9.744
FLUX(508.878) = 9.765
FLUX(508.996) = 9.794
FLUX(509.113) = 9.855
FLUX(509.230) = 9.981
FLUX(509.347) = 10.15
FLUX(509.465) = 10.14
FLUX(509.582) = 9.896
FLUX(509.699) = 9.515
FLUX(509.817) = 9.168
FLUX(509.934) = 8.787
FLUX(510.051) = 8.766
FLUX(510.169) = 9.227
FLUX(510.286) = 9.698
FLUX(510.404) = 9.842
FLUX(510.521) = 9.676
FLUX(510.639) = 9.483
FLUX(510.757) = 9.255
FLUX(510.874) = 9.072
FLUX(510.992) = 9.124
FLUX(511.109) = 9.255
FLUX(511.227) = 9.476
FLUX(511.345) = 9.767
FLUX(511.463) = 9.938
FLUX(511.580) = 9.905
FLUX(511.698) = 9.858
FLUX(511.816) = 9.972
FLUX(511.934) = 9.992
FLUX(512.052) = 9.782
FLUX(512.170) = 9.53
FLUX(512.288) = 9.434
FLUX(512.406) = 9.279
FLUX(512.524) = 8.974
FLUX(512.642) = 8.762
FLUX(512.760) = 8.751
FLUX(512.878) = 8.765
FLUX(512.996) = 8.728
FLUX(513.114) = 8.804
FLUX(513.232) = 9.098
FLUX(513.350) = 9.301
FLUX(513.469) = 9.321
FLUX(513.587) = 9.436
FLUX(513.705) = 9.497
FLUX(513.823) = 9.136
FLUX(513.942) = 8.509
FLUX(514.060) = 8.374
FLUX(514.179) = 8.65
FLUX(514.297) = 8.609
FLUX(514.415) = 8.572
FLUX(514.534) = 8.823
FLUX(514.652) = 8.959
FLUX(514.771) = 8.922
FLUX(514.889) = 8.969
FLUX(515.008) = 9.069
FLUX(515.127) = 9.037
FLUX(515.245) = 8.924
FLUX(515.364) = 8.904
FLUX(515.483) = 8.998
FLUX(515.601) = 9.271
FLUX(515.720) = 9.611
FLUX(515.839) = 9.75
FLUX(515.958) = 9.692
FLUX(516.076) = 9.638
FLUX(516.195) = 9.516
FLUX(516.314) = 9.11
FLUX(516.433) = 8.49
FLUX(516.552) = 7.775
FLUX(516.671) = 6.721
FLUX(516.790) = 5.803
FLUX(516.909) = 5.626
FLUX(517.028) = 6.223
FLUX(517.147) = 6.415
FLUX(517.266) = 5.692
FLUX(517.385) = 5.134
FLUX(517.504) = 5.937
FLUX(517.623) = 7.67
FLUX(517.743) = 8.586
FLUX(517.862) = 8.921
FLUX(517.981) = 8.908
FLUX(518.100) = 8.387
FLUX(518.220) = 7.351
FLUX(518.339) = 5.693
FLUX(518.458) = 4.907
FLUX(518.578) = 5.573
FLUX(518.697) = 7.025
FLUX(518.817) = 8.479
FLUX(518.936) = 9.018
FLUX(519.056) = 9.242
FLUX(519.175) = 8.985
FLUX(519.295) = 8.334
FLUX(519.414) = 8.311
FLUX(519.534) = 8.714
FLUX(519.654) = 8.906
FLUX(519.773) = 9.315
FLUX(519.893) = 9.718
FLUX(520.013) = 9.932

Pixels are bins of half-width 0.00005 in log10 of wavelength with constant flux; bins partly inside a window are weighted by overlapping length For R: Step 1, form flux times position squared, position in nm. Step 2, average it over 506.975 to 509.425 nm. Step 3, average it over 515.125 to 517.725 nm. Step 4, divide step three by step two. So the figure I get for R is 0.86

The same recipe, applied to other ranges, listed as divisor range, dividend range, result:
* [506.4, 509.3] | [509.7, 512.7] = 1.01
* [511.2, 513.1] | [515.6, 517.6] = 0.82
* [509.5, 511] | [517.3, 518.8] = 0.77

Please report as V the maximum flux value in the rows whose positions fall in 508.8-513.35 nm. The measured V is 10.15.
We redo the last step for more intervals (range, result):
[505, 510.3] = 10.67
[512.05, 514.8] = 9.782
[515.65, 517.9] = 9.75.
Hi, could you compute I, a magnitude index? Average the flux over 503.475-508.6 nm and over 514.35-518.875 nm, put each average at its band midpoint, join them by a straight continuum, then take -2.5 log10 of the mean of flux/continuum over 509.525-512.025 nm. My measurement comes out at -0.08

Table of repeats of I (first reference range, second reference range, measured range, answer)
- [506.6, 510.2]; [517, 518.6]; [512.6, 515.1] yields -0.12 mag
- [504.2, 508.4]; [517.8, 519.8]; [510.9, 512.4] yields -0.08 mag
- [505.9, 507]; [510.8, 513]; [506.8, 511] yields 0.03 mag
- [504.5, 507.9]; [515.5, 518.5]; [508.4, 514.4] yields -0.07 mag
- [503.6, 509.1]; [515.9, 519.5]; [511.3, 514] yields -0.10 mag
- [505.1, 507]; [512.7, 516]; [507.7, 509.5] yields 0.02 mag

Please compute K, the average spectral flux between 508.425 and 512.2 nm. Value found 9.59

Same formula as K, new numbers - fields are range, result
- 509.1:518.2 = 8.85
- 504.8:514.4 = 9.47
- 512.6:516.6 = 9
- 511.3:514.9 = 9.18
